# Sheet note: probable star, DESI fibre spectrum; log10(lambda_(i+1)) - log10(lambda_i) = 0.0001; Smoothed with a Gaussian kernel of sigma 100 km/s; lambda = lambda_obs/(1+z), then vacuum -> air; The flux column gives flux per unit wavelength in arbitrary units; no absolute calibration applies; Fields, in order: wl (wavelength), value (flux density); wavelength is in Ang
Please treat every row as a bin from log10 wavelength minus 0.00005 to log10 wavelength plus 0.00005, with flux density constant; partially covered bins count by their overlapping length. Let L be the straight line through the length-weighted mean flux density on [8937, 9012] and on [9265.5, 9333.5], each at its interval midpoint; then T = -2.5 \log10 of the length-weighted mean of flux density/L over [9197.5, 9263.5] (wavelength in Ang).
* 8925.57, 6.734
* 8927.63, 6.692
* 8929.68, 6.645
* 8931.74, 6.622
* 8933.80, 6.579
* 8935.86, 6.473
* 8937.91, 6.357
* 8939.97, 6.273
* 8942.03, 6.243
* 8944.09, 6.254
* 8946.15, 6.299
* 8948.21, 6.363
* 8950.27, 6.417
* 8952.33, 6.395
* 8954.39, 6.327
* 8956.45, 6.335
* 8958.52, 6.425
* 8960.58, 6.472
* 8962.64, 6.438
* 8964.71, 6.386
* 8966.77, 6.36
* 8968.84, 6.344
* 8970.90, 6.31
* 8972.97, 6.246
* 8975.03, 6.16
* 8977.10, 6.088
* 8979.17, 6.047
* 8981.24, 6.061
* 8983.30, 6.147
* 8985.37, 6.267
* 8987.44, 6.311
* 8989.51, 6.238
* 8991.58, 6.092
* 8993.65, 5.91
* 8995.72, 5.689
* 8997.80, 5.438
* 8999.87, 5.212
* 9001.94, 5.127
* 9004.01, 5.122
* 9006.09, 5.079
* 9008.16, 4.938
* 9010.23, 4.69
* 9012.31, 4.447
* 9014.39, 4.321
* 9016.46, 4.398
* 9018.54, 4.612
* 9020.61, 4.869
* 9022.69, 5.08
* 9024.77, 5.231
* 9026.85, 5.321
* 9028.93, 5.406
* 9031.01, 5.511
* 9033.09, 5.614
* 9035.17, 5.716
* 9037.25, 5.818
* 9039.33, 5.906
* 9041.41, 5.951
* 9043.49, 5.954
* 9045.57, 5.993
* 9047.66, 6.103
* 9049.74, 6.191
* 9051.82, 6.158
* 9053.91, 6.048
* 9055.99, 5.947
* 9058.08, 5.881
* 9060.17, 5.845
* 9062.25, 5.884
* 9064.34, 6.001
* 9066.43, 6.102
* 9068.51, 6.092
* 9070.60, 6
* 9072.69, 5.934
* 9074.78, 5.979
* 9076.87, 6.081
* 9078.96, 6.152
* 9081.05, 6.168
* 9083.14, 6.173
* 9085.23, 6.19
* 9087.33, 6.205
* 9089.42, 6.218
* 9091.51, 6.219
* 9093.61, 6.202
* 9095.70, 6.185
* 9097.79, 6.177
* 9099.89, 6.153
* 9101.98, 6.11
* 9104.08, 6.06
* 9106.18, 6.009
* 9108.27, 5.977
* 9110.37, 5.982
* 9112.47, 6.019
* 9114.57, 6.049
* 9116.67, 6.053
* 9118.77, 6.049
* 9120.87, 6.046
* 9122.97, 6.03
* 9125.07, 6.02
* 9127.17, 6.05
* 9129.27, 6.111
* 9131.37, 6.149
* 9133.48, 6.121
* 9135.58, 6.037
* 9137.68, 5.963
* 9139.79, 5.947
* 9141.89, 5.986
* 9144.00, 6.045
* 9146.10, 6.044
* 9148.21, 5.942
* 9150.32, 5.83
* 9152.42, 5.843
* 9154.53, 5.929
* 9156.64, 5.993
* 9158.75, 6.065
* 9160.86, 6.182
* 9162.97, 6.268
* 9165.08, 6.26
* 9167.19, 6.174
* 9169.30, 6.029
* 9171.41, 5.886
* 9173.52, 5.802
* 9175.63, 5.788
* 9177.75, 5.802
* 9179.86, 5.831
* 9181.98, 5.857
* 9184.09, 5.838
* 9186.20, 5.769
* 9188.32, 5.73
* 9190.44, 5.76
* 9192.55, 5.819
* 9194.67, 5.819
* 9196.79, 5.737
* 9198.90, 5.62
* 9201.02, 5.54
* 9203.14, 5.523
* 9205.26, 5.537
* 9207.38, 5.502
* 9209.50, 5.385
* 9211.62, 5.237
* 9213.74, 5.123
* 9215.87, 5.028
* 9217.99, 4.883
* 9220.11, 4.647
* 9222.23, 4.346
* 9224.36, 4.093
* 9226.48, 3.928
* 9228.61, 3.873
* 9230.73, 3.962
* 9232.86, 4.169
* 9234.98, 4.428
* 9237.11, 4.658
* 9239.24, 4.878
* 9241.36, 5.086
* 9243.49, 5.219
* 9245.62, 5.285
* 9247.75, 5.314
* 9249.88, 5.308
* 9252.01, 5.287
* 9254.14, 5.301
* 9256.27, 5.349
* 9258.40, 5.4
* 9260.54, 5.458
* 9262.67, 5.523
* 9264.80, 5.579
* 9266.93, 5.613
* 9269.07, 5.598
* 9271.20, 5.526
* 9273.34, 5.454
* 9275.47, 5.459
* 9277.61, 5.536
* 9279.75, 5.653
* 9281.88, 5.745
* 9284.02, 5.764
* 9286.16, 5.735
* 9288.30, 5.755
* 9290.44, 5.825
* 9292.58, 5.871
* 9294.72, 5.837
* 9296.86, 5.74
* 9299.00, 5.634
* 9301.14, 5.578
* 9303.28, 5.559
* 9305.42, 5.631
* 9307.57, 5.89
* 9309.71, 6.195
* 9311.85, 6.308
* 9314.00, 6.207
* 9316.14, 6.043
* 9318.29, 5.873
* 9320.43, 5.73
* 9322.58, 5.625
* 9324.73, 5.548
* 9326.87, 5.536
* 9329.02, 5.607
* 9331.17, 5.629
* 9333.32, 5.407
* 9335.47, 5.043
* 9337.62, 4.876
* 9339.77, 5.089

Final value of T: 0.159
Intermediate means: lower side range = 6.01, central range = 5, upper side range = 5.73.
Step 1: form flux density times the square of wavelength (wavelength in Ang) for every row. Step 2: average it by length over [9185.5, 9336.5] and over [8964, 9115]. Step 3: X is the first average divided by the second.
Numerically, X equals 0.97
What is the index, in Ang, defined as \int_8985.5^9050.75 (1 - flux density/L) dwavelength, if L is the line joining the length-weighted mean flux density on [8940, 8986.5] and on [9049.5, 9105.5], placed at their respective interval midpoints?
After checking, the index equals 7.9 Ang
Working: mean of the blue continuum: 6.29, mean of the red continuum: 6.09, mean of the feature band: 5.44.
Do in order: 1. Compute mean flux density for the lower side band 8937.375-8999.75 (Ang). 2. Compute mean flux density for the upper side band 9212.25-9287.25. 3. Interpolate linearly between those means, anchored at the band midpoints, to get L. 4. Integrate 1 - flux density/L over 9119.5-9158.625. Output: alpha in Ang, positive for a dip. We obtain -3.4 Ang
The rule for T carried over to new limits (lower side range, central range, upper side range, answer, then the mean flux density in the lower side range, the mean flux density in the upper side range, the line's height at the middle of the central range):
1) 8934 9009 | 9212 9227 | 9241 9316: 0.23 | 6.08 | 5.62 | 5.71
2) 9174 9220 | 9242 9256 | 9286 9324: 0.08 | 5.56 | 5.83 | 5.69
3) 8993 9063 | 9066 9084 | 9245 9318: -0.11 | 5.45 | 5.65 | 5.49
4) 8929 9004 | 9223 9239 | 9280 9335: 0.36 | 6.19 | 5.76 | 5.86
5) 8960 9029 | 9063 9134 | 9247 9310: -0.09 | 5.61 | 5.6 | 5.61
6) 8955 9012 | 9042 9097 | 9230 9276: -0.07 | 5.91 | 5.18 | 5.68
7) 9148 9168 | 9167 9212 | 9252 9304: 0.04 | 6.05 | 5.6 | 5.93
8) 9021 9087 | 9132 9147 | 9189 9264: -0.10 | 5.88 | 5.09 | 5.49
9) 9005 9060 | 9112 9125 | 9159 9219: -0.08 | 5.44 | 5.71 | 5.59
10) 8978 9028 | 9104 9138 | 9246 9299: -0.11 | 5.36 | 5.57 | 5.45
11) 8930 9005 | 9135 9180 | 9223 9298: -0.08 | 6.17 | 5.23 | 5.56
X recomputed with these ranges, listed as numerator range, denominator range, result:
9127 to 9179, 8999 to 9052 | 1.16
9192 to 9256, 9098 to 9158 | 0.85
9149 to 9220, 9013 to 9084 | 1.03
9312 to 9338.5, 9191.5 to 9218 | 1.06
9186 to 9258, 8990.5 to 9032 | 1.04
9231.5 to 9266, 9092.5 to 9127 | 0.87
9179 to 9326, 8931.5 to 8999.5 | 0.92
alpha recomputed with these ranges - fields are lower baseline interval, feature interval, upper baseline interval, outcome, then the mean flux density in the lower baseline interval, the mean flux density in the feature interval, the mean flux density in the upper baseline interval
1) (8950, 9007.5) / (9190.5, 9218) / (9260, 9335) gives 1.54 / 6.04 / 5.48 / 5.7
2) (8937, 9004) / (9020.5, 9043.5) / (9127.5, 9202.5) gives 2.02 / 6.14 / 5.54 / 5.93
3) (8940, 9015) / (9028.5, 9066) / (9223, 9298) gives -0.91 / 5.93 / 5.9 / 5.23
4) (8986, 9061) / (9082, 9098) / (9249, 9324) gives -1.87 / 5.51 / 6.2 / 5.67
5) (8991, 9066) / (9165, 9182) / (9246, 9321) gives -1.02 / 5.49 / 5.92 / 5.66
